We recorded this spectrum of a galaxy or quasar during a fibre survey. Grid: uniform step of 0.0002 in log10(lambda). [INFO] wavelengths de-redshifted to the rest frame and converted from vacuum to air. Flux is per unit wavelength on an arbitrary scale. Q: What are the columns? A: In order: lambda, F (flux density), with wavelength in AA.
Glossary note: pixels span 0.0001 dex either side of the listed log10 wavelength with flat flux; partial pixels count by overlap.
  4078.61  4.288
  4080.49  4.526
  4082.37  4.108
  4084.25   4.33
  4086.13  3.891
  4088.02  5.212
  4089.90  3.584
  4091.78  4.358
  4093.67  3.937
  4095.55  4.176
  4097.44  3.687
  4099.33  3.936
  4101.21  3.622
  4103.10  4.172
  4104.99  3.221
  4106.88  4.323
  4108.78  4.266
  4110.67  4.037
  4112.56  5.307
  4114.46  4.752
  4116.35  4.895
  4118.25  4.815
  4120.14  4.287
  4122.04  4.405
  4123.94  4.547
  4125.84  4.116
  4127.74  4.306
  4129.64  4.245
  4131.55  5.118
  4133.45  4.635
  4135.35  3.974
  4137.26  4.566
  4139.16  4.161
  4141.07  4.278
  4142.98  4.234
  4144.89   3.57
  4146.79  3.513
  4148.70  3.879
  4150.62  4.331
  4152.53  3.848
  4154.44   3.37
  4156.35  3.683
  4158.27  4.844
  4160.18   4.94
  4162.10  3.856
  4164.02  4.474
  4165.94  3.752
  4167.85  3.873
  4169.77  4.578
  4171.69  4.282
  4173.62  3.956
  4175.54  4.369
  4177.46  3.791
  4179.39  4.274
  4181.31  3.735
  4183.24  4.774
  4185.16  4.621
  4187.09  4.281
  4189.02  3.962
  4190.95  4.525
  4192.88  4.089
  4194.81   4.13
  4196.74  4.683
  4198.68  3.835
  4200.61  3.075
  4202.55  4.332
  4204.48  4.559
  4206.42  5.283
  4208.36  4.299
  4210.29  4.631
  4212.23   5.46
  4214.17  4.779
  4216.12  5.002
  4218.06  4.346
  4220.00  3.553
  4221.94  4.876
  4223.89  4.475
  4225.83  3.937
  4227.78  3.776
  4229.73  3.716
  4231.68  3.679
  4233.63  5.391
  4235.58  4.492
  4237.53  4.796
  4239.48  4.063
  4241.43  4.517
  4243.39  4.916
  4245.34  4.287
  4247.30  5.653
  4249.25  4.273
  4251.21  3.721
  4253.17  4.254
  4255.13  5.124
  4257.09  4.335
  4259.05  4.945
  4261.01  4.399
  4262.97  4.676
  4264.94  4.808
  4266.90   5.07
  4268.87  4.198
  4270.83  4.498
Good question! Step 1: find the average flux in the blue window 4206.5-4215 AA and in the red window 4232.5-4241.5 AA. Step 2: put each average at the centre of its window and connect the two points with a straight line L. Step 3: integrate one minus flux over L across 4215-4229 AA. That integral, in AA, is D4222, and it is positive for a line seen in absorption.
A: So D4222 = 1.4 AA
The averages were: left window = 4.85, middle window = 4.27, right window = 4.65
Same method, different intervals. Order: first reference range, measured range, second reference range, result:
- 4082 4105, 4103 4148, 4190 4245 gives -2.0 AA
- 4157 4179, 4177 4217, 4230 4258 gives -0.4 AA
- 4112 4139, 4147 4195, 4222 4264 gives 3.7 AA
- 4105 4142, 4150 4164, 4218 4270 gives 1.0 AA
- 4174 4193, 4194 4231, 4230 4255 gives 0.2 AA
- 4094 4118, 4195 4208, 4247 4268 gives 0.5 AA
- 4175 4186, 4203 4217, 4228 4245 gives -1.6 AA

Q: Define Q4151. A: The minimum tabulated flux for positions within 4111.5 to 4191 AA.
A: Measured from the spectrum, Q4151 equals 3.37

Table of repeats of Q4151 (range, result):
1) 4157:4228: 3.075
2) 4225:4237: 3.679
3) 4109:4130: 4.037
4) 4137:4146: 3.57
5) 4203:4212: 4.299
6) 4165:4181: 3.752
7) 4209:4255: 3.553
